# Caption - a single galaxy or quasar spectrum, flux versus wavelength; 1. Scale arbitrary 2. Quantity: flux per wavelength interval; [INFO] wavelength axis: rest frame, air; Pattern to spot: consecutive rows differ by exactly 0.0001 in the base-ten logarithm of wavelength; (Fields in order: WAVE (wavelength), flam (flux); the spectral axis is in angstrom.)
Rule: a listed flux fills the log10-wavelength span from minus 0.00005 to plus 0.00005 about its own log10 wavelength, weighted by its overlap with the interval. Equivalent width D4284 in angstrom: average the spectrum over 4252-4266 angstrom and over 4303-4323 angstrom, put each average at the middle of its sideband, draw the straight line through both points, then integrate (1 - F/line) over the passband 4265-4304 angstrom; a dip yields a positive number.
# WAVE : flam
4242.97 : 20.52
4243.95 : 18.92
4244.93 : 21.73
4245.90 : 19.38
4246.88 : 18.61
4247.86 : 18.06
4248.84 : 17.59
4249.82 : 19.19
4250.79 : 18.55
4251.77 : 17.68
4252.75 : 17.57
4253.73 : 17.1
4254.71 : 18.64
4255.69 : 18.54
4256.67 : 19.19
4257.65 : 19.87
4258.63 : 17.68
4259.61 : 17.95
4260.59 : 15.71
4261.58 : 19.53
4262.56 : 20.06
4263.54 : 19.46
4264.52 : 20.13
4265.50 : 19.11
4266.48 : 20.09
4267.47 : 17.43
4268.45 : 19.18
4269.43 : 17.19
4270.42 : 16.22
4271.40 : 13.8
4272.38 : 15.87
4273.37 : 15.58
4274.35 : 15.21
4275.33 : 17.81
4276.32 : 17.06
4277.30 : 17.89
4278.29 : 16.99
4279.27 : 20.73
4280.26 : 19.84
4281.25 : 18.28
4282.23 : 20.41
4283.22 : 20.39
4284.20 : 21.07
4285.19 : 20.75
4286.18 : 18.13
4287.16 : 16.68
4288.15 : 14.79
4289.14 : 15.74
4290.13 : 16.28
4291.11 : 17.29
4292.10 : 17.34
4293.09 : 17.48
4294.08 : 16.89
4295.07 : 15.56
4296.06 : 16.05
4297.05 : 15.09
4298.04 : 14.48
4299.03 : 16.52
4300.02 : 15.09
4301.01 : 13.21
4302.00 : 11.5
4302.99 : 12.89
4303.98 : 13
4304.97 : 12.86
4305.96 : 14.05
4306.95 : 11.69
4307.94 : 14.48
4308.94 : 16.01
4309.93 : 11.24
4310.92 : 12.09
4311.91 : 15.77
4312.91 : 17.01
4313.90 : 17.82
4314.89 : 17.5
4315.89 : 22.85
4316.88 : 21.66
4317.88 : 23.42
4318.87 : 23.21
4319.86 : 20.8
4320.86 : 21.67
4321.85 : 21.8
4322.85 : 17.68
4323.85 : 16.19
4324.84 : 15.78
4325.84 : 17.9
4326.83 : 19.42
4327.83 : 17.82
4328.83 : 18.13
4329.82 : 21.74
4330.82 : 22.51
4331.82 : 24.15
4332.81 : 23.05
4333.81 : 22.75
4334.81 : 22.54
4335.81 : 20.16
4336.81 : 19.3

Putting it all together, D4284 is 2.3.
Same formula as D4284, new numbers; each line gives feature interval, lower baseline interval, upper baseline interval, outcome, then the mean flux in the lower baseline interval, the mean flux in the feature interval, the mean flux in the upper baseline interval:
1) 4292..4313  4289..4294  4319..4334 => 4.0 angstrom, 16.9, 14.5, 20.1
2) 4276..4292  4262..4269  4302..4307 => -1.9 angstrom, 19.4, 18.3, 12.9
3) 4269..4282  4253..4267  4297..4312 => -0.2 angstrom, 18.8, 17.2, 13.7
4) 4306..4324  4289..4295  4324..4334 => 1.0 angstrom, 16.8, 17.9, 20.1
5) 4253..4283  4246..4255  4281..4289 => 0.5 angstrom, 18.1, 18.1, 18.7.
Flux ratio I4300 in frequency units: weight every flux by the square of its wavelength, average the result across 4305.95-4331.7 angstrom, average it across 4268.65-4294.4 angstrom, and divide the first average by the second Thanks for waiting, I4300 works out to 1.1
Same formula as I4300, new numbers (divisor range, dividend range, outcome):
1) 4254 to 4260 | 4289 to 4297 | 0.90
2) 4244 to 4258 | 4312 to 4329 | 1.07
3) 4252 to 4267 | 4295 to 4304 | 0.78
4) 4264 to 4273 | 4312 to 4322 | 1.19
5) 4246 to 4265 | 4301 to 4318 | 0.85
